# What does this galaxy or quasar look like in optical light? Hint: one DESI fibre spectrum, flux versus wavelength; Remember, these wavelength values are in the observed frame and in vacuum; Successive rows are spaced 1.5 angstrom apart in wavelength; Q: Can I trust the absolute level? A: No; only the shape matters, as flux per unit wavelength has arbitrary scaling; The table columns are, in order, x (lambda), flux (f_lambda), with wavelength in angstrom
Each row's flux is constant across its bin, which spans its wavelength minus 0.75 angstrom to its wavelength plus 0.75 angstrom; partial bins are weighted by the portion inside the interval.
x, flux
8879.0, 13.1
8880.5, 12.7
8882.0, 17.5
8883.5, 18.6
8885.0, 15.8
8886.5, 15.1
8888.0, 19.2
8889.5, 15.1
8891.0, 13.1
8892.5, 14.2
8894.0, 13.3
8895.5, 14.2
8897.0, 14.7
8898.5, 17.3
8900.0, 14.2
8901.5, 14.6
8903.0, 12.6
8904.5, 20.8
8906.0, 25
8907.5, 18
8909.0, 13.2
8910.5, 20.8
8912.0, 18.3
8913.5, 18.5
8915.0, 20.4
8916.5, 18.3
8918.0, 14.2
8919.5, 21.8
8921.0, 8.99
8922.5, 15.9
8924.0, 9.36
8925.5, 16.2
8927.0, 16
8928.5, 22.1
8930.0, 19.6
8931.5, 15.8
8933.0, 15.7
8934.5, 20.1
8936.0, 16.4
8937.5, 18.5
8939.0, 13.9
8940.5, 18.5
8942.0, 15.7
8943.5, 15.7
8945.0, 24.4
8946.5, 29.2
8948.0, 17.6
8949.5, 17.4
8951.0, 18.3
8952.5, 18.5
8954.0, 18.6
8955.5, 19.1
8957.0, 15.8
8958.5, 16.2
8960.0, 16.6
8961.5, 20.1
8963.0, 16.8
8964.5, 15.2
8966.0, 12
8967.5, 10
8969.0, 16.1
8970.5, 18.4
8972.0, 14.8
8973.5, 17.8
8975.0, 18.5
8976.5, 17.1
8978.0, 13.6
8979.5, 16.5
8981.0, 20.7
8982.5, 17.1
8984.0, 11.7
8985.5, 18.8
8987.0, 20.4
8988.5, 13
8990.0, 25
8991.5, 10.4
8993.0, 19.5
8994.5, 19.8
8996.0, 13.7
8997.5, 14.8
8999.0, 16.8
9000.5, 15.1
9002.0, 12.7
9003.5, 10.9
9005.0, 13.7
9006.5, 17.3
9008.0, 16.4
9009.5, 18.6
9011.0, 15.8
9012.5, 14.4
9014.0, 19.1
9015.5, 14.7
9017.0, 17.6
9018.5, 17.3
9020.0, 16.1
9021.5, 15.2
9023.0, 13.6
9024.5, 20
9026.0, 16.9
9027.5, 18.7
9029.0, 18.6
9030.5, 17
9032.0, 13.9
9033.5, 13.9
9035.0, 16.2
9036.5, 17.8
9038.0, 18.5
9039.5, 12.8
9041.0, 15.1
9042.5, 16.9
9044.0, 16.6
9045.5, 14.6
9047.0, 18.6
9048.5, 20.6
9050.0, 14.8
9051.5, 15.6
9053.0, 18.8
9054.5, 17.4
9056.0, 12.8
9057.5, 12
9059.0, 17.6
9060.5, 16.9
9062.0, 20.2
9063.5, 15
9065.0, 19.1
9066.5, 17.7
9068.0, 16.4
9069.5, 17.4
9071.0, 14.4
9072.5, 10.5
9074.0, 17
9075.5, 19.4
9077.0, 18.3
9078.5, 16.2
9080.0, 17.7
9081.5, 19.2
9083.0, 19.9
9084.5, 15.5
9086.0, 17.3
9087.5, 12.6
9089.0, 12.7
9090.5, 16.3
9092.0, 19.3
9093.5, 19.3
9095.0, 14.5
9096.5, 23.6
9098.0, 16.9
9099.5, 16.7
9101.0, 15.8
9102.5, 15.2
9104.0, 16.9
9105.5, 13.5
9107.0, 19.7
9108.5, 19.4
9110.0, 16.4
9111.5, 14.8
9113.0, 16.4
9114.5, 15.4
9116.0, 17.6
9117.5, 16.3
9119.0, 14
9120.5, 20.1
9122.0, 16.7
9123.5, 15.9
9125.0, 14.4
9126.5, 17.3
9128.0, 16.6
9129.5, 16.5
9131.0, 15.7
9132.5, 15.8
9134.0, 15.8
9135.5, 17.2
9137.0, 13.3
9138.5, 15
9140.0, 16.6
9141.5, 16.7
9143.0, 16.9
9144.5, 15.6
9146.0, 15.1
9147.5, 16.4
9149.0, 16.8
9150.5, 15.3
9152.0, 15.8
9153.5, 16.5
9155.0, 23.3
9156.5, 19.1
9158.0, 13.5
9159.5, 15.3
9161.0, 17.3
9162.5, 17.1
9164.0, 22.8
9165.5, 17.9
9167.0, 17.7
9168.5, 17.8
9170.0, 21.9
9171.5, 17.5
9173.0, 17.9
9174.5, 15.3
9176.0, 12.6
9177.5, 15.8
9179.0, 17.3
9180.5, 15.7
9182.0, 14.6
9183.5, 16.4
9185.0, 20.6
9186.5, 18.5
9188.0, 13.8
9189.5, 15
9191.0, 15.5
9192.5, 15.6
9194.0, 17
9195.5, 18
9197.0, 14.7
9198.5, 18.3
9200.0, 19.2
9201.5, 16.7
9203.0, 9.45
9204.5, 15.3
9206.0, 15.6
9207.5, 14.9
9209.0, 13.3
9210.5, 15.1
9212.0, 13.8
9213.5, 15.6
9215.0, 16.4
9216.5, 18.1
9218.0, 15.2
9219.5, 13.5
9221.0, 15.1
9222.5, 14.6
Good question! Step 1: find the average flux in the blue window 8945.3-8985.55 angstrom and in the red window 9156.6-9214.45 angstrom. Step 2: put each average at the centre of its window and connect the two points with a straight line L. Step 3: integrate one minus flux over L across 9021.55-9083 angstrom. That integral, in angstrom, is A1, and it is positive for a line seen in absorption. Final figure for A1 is 0.8 angstrom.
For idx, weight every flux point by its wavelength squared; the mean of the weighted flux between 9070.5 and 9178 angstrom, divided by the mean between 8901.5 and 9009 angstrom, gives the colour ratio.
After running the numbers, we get 1.0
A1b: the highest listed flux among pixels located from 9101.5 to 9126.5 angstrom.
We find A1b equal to 20.1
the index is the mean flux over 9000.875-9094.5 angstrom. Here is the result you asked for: 16.4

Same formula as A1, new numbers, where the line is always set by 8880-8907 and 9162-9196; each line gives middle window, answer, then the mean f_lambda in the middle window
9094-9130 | 0.2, 16.7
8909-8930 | -1.1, 16.9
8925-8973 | -3.7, 17.5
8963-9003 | 0.6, 16.1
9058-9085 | -0.7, 17.1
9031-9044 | 0.7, 15.7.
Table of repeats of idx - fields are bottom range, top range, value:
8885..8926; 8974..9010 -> 1.03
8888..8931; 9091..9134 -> 1.06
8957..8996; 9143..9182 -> 1.07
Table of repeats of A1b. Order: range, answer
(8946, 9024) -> 29.2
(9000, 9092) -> 20.6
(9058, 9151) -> 23.6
